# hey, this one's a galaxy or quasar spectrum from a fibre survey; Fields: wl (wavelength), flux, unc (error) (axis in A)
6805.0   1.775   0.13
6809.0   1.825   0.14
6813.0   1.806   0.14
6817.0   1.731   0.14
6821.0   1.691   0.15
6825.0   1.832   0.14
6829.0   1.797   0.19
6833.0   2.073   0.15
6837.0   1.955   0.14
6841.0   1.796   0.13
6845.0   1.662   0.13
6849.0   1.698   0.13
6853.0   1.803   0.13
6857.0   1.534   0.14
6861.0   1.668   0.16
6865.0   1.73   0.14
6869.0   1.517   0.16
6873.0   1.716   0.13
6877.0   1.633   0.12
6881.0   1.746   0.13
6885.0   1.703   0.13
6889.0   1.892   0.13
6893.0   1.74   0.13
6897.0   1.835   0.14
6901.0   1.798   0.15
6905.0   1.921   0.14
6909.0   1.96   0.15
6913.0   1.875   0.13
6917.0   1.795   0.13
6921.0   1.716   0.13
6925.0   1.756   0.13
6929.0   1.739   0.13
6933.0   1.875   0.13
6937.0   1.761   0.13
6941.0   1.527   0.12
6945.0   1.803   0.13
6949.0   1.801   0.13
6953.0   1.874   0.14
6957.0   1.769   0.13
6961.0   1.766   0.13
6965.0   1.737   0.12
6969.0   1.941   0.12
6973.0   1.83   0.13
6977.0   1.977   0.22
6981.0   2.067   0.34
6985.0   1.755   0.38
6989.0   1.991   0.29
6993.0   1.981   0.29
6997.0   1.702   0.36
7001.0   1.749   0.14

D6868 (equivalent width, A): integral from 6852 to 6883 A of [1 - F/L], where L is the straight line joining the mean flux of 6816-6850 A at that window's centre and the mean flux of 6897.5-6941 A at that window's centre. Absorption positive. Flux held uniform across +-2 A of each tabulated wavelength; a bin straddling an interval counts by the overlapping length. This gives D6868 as 2.5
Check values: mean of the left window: 1.81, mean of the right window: 1.81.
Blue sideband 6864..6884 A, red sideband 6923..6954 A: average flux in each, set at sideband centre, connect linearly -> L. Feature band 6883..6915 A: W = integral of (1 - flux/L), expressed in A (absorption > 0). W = -2.5 A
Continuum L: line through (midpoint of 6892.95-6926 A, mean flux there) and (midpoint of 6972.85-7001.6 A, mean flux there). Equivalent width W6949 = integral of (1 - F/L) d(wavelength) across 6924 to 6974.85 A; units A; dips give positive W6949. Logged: 2.12 A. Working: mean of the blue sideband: 1.83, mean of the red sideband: 1.89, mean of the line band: 1.78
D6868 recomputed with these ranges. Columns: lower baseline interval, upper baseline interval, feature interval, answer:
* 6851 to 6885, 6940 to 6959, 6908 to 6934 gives -1.14 A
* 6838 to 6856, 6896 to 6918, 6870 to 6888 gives 1.08 A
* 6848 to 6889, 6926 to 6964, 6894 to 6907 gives -0.93 A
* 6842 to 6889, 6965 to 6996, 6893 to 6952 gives 0.03 A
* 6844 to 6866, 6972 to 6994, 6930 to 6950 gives 1.08 A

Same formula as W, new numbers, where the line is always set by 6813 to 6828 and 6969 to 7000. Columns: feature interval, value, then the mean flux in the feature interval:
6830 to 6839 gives -1.1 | 1.99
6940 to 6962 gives 1.2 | 1.77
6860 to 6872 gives 1.0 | 1.64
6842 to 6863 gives 1.3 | 1.68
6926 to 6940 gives 0.6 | 1.77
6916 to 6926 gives 0.5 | 1.75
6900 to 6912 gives -0.4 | 1.9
